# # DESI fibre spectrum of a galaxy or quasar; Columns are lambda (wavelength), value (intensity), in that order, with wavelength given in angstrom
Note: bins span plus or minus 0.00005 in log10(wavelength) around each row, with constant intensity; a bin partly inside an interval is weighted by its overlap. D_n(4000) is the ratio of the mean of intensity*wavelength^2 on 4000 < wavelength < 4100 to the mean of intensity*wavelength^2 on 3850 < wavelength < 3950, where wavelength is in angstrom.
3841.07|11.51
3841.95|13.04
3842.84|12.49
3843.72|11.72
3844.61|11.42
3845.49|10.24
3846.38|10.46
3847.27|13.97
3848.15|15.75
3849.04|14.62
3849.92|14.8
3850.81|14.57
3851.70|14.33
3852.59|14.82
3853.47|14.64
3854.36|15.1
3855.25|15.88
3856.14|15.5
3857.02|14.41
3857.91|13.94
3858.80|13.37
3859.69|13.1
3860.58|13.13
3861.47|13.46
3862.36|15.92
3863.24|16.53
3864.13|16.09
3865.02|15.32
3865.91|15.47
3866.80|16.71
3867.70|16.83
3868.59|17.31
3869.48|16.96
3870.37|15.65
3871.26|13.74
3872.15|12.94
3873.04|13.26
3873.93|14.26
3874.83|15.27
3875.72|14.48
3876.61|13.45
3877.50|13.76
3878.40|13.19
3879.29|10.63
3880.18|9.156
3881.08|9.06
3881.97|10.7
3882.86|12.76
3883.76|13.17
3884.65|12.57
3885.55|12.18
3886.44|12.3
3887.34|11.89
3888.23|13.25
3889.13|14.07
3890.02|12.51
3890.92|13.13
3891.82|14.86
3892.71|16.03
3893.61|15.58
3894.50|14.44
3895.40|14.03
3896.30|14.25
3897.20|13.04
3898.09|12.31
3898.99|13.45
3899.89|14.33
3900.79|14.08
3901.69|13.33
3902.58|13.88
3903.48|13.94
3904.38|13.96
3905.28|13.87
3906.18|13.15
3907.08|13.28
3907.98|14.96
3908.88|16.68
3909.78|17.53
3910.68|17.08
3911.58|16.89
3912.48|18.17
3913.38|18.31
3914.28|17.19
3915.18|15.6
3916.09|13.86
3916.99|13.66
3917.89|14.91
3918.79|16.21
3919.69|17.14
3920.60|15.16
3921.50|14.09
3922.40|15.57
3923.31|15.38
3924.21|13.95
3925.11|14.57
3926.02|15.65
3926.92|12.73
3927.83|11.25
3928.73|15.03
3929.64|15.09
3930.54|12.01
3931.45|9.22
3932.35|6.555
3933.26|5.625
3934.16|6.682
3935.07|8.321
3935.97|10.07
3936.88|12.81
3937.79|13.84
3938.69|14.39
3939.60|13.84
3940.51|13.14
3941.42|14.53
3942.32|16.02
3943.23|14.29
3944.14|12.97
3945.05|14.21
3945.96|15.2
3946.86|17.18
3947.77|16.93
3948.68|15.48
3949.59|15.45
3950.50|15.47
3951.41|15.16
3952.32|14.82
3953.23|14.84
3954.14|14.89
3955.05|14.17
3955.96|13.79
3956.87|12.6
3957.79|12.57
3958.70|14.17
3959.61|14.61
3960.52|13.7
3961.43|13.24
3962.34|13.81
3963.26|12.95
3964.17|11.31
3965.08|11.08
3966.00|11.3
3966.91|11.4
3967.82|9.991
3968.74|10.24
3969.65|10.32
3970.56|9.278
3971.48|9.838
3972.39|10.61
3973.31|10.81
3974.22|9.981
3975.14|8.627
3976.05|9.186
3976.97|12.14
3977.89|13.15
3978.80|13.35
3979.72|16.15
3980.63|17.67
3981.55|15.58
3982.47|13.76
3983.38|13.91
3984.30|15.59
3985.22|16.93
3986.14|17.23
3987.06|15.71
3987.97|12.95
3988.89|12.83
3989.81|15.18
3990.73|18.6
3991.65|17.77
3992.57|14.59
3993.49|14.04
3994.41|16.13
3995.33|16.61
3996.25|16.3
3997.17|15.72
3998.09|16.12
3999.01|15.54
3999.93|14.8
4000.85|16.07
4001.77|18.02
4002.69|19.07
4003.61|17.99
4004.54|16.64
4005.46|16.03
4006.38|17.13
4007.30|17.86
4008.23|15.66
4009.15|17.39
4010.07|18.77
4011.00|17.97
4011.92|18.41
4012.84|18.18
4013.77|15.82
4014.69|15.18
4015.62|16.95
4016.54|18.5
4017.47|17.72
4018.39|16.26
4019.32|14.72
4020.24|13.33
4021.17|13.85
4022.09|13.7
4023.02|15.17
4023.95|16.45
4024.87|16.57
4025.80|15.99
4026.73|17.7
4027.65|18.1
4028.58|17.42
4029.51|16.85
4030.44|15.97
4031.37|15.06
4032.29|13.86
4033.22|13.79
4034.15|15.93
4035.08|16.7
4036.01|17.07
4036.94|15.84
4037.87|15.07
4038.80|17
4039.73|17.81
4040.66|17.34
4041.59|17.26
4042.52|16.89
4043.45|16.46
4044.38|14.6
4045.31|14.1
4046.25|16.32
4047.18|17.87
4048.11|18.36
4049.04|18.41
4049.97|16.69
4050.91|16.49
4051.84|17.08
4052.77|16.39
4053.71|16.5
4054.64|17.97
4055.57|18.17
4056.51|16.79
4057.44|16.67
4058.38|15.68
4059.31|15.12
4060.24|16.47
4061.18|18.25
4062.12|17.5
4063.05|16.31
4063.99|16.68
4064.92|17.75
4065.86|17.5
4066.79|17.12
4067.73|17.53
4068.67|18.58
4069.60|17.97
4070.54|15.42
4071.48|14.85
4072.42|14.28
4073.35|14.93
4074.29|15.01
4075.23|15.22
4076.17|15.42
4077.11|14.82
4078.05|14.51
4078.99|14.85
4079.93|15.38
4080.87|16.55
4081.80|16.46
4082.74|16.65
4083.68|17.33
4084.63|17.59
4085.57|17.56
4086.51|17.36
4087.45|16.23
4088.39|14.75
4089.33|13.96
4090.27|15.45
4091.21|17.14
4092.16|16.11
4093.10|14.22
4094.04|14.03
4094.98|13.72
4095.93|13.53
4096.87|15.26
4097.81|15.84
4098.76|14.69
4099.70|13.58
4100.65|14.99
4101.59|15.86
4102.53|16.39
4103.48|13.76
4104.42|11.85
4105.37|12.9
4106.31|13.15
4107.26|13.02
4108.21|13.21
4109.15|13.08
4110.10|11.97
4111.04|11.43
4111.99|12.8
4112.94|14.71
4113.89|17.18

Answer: 1.25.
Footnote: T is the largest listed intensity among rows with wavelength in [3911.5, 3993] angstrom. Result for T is 18.6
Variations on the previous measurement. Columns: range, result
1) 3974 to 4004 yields 19.07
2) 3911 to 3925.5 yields 18.31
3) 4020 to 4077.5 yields 18.58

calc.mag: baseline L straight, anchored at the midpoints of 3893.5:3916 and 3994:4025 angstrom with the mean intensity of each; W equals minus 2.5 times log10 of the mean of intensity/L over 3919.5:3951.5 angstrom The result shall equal 0.15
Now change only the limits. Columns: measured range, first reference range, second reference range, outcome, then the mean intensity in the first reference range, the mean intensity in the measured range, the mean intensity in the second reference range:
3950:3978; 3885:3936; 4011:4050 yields 0.21 mag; 13.8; 12.2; 16.3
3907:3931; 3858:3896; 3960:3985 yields -0.16 mag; 13.9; 15.3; 12.2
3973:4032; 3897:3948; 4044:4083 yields -0.02 mag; 14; 15.7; 16.4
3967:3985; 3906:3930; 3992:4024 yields 0.30 mag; 15.3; 12.2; 16.4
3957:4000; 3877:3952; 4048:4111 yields 0.08 mag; 13.8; 13.5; 15.7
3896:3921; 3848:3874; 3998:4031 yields 0.03 mag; 14.9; 15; 16.6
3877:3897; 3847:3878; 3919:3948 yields 0.11 mag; 14.8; 12.9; 13.2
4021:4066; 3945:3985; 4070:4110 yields -0.15 mag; 13.2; 16.5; 15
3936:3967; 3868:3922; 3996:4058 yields 0.09 mag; 14.2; 14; 16.5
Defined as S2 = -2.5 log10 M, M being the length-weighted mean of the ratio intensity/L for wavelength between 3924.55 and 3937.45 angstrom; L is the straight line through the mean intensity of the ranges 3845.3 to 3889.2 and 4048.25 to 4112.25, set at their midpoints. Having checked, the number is 0.28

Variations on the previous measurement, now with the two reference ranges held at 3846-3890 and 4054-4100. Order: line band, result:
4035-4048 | -0.06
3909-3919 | -0.14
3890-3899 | 0.01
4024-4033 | -0.05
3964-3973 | 0.38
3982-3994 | -0.01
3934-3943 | 0.16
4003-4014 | -0.13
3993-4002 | -0.04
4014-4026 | -0.02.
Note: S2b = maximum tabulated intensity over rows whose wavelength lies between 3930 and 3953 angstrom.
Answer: 17.18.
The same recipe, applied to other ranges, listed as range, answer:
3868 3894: 17.31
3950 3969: 15.47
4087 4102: 17.14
